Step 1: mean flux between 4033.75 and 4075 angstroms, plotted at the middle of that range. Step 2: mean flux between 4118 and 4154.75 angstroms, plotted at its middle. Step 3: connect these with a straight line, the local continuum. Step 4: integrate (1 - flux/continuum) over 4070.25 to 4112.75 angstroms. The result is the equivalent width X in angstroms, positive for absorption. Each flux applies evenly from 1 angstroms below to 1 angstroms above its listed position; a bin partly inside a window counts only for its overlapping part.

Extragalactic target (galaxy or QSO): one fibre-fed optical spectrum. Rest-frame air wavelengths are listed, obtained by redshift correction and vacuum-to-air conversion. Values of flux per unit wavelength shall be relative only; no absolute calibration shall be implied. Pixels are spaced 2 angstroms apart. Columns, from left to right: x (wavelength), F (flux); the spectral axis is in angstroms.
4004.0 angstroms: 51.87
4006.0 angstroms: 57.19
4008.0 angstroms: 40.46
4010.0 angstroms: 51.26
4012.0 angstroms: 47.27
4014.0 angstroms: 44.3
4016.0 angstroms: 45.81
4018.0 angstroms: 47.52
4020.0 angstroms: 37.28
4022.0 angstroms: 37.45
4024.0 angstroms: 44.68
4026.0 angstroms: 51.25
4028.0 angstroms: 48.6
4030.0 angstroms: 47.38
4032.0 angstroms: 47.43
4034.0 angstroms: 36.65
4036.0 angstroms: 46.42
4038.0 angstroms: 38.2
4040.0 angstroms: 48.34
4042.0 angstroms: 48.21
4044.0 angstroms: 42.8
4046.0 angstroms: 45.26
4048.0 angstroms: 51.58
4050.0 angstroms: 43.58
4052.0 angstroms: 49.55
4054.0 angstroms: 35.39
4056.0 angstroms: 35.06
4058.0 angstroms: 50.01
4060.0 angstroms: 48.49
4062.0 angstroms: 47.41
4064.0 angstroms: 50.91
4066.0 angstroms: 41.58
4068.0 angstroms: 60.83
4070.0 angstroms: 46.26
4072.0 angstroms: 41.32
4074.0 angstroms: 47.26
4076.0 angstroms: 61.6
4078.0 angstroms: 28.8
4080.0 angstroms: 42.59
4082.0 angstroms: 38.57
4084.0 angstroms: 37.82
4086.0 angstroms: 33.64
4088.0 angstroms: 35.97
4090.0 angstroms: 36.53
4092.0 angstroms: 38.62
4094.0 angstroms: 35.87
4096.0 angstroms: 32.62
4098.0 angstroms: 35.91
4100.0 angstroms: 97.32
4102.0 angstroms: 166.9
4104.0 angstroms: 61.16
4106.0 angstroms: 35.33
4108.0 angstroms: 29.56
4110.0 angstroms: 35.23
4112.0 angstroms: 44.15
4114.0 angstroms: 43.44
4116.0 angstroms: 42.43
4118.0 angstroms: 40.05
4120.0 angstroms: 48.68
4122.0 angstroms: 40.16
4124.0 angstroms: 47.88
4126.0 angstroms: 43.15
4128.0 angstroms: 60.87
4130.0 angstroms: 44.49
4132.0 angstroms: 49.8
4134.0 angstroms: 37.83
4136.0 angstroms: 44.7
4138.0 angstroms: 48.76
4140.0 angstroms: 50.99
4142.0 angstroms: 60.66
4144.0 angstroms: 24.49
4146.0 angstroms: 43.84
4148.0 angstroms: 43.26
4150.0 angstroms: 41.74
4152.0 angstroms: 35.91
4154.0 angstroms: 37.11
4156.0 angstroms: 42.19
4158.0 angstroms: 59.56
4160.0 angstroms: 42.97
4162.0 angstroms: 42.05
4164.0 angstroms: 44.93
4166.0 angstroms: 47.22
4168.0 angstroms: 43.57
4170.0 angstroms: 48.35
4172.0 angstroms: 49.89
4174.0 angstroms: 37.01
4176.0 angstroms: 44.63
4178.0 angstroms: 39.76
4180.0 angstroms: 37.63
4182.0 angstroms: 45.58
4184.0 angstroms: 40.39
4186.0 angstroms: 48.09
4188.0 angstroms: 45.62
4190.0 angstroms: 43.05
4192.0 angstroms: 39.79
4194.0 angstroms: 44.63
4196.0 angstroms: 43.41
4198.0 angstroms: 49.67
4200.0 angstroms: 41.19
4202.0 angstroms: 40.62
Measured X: -3.06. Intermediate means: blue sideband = 45.6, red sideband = 44.6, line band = 48.4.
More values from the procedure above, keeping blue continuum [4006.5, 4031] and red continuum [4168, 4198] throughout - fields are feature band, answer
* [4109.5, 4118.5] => 0.6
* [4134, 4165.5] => 0.0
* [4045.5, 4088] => 0.5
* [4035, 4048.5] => -0.1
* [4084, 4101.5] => -0.7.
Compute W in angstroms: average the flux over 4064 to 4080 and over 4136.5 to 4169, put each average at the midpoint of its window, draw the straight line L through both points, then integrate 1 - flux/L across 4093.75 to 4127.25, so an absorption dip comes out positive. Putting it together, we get -4.8 angstroms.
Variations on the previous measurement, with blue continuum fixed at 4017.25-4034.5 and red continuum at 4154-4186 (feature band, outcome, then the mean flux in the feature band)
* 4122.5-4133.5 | -1.0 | 48.3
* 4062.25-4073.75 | -1.0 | 48.1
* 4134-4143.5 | -0.9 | 48.5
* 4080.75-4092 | 1.9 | 36.8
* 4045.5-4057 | 0.3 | 43.3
